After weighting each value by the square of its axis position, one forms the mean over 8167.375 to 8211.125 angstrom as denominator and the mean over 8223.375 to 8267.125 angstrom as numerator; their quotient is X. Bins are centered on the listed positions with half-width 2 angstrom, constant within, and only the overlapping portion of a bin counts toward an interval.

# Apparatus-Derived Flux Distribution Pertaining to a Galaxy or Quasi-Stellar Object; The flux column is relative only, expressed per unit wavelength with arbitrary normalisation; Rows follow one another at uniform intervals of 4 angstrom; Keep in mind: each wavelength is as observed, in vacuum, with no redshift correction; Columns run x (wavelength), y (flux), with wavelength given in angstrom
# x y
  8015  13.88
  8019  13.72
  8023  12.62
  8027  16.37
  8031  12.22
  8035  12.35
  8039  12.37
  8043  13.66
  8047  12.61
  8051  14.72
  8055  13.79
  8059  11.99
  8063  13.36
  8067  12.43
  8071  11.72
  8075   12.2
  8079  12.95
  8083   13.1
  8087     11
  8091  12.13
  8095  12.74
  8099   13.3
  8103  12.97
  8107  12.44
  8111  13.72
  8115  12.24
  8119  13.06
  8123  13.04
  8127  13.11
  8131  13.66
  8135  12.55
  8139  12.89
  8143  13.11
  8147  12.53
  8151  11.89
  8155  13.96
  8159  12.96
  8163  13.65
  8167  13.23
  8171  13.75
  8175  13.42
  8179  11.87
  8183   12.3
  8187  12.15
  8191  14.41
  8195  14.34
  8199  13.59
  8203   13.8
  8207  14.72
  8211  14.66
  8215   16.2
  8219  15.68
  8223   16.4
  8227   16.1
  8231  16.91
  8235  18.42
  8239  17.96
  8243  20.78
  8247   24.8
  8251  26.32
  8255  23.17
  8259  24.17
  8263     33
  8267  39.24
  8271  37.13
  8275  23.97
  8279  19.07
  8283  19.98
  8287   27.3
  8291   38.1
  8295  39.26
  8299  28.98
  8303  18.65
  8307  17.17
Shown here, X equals 1.71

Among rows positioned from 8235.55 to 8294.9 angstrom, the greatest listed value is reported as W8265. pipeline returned 39.24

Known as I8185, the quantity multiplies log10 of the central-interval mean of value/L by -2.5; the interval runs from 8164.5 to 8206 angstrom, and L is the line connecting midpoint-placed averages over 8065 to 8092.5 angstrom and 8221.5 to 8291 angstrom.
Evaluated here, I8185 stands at 0.41 mag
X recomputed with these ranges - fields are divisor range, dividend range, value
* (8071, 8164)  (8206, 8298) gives 1.92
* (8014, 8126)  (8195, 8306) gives 1.84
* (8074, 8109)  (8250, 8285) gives 2.28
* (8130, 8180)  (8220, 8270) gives 1.82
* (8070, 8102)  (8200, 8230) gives 1.28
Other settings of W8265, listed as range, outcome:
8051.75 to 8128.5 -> 13.79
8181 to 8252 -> 26.32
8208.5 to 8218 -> 16.2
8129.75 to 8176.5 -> 13.96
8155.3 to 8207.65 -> 14.72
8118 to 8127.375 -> 13.11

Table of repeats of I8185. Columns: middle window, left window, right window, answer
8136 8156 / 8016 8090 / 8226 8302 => 0.41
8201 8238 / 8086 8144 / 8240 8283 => 0.38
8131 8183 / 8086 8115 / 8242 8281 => 0.34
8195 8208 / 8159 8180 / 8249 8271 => 0.33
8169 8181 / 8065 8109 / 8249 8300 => 0.48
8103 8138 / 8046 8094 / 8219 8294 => 0.22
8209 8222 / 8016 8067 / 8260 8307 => 0.49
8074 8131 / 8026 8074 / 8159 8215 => 0.04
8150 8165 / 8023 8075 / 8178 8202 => 0.00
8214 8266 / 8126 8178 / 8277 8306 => 0.05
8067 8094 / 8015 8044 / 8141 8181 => 0.09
